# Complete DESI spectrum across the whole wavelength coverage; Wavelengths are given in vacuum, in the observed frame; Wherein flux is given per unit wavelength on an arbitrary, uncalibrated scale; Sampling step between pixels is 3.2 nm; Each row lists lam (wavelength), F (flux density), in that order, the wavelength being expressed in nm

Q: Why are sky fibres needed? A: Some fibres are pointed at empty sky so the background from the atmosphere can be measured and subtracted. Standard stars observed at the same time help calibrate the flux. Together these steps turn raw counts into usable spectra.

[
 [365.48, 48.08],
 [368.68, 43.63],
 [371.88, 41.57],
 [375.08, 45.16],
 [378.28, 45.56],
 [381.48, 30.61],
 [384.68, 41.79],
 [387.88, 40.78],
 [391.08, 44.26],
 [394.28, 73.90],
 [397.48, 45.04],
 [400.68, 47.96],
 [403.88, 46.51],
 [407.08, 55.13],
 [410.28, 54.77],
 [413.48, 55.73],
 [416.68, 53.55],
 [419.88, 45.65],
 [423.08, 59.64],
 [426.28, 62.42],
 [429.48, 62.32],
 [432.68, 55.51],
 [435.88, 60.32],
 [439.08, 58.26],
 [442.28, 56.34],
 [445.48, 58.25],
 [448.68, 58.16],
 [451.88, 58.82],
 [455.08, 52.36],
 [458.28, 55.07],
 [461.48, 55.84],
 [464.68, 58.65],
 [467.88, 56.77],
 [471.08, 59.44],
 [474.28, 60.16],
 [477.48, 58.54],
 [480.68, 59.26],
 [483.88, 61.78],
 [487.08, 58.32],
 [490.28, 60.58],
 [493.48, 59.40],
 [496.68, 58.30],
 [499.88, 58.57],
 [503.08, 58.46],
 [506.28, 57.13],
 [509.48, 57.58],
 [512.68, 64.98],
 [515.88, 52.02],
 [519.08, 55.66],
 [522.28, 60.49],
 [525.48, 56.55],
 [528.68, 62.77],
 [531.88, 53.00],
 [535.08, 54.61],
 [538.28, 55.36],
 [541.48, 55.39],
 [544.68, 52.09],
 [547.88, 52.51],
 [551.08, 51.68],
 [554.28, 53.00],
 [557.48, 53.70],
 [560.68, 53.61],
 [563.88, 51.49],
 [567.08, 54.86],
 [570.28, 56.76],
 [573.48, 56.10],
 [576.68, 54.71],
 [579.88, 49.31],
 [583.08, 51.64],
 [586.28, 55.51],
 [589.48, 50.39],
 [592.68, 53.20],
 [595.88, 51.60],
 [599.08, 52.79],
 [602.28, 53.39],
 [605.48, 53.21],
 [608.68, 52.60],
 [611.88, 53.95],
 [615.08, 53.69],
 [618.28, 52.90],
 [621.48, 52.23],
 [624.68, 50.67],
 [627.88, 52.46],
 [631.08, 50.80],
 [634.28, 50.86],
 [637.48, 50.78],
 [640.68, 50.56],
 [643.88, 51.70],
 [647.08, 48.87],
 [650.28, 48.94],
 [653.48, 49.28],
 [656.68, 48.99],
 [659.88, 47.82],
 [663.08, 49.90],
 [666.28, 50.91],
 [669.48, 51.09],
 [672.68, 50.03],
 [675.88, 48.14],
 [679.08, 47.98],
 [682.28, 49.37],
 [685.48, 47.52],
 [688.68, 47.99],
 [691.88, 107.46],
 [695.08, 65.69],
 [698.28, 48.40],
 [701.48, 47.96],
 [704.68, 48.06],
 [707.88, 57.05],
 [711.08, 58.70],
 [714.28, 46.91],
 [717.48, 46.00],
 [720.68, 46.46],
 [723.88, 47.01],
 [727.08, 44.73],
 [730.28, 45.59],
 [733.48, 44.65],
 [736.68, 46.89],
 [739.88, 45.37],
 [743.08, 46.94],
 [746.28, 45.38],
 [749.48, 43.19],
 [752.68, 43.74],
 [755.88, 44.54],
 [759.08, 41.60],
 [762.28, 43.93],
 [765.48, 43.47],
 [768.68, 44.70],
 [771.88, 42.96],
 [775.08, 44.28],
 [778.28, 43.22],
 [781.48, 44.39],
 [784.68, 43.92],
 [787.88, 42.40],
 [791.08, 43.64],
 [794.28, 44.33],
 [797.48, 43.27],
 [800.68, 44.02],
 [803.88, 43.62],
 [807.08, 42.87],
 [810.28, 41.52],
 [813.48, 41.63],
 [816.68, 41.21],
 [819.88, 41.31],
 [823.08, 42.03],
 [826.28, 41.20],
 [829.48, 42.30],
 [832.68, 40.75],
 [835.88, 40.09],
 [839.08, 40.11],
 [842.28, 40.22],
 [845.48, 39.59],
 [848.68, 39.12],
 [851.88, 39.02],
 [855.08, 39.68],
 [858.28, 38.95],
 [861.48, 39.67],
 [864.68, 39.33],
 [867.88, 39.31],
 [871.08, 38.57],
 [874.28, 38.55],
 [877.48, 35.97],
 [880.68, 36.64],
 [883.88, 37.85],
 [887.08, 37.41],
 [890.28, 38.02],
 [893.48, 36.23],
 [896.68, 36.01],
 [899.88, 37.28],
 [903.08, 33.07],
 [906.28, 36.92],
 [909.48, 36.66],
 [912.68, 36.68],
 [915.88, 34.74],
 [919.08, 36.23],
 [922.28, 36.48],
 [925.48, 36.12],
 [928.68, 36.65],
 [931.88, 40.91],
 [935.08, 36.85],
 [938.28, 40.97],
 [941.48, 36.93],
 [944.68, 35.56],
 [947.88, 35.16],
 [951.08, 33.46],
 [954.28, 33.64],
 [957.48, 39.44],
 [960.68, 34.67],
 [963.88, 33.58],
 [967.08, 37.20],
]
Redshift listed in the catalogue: 0.056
